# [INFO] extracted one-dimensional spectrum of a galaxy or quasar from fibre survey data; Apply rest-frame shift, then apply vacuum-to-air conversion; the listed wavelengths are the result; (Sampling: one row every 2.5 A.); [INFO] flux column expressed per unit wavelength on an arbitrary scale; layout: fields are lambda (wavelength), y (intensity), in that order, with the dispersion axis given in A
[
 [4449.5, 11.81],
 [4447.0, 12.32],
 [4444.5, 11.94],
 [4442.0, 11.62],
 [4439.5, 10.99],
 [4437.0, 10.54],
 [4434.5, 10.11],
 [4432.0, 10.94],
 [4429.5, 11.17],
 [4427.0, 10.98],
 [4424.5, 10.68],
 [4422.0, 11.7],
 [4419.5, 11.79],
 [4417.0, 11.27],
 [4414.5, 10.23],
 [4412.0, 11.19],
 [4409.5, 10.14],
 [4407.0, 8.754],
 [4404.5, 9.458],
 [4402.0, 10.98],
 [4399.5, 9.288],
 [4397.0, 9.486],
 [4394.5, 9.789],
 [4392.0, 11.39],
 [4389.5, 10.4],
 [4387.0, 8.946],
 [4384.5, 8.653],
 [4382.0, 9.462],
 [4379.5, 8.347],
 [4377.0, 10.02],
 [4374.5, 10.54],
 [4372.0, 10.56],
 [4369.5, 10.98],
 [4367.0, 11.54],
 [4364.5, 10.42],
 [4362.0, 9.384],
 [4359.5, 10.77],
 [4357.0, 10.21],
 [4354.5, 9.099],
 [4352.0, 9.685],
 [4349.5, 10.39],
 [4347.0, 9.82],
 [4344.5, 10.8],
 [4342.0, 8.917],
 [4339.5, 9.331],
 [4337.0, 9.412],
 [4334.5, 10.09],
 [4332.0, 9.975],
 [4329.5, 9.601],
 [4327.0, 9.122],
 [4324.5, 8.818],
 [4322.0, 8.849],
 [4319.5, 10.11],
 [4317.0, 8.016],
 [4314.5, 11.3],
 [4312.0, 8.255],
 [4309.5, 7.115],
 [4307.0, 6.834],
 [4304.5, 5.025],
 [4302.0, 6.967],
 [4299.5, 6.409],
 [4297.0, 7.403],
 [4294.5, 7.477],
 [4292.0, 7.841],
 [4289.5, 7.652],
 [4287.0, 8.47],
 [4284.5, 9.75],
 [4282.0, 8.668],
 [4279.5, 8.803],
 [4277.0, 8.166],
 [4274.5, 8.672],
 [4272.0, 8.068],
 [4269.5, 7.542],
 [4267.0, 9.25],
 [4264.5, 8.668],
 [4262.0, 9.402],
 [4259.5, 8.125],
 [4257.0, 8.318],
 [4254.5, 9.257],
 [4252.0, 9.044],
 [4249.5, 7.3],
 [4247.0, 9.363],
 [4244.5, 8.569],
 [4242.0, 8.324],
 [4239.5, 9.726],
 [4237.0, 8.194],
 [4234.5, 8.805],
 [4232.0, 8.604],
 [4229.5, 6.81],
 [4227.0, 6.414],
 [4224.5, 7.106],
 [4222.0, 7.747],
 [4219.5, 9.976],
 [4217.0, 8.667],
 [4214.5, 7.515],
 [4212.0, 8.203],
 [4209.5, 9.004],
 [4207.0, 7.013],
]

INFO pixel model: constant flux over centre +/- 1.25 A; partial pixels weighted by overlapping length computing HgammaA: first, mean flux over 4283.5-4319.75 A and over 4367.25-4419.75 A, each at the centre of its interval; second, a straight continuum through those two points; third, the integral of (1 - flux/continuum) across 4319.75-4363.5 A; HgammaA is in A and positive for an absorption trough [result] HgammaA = -4.3 A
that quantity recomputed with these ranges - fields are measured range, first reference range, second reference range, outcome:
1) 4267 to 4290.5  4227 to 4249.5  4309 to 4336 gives 0.86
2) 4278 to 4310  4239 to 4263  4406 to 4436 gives 5.64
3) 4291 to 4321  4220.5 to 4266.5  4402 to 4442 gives 4.72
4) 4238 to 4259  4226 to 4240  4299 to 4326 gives -1.77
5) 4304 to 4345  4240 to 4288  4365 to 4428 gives 1.91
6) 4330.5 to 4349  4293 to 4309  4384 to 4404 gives -4.01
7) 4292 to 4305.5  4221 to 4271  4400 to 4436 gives 3.34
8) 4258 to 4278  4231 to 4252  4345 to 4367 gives 1.07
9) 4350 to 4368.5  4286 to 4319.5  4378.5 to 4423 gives -2.28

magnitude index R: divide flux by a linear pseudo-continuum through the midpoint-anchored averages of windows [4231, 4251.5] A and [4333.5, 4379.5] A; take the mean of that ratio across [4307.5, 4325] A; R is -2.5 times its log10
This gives 0.09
